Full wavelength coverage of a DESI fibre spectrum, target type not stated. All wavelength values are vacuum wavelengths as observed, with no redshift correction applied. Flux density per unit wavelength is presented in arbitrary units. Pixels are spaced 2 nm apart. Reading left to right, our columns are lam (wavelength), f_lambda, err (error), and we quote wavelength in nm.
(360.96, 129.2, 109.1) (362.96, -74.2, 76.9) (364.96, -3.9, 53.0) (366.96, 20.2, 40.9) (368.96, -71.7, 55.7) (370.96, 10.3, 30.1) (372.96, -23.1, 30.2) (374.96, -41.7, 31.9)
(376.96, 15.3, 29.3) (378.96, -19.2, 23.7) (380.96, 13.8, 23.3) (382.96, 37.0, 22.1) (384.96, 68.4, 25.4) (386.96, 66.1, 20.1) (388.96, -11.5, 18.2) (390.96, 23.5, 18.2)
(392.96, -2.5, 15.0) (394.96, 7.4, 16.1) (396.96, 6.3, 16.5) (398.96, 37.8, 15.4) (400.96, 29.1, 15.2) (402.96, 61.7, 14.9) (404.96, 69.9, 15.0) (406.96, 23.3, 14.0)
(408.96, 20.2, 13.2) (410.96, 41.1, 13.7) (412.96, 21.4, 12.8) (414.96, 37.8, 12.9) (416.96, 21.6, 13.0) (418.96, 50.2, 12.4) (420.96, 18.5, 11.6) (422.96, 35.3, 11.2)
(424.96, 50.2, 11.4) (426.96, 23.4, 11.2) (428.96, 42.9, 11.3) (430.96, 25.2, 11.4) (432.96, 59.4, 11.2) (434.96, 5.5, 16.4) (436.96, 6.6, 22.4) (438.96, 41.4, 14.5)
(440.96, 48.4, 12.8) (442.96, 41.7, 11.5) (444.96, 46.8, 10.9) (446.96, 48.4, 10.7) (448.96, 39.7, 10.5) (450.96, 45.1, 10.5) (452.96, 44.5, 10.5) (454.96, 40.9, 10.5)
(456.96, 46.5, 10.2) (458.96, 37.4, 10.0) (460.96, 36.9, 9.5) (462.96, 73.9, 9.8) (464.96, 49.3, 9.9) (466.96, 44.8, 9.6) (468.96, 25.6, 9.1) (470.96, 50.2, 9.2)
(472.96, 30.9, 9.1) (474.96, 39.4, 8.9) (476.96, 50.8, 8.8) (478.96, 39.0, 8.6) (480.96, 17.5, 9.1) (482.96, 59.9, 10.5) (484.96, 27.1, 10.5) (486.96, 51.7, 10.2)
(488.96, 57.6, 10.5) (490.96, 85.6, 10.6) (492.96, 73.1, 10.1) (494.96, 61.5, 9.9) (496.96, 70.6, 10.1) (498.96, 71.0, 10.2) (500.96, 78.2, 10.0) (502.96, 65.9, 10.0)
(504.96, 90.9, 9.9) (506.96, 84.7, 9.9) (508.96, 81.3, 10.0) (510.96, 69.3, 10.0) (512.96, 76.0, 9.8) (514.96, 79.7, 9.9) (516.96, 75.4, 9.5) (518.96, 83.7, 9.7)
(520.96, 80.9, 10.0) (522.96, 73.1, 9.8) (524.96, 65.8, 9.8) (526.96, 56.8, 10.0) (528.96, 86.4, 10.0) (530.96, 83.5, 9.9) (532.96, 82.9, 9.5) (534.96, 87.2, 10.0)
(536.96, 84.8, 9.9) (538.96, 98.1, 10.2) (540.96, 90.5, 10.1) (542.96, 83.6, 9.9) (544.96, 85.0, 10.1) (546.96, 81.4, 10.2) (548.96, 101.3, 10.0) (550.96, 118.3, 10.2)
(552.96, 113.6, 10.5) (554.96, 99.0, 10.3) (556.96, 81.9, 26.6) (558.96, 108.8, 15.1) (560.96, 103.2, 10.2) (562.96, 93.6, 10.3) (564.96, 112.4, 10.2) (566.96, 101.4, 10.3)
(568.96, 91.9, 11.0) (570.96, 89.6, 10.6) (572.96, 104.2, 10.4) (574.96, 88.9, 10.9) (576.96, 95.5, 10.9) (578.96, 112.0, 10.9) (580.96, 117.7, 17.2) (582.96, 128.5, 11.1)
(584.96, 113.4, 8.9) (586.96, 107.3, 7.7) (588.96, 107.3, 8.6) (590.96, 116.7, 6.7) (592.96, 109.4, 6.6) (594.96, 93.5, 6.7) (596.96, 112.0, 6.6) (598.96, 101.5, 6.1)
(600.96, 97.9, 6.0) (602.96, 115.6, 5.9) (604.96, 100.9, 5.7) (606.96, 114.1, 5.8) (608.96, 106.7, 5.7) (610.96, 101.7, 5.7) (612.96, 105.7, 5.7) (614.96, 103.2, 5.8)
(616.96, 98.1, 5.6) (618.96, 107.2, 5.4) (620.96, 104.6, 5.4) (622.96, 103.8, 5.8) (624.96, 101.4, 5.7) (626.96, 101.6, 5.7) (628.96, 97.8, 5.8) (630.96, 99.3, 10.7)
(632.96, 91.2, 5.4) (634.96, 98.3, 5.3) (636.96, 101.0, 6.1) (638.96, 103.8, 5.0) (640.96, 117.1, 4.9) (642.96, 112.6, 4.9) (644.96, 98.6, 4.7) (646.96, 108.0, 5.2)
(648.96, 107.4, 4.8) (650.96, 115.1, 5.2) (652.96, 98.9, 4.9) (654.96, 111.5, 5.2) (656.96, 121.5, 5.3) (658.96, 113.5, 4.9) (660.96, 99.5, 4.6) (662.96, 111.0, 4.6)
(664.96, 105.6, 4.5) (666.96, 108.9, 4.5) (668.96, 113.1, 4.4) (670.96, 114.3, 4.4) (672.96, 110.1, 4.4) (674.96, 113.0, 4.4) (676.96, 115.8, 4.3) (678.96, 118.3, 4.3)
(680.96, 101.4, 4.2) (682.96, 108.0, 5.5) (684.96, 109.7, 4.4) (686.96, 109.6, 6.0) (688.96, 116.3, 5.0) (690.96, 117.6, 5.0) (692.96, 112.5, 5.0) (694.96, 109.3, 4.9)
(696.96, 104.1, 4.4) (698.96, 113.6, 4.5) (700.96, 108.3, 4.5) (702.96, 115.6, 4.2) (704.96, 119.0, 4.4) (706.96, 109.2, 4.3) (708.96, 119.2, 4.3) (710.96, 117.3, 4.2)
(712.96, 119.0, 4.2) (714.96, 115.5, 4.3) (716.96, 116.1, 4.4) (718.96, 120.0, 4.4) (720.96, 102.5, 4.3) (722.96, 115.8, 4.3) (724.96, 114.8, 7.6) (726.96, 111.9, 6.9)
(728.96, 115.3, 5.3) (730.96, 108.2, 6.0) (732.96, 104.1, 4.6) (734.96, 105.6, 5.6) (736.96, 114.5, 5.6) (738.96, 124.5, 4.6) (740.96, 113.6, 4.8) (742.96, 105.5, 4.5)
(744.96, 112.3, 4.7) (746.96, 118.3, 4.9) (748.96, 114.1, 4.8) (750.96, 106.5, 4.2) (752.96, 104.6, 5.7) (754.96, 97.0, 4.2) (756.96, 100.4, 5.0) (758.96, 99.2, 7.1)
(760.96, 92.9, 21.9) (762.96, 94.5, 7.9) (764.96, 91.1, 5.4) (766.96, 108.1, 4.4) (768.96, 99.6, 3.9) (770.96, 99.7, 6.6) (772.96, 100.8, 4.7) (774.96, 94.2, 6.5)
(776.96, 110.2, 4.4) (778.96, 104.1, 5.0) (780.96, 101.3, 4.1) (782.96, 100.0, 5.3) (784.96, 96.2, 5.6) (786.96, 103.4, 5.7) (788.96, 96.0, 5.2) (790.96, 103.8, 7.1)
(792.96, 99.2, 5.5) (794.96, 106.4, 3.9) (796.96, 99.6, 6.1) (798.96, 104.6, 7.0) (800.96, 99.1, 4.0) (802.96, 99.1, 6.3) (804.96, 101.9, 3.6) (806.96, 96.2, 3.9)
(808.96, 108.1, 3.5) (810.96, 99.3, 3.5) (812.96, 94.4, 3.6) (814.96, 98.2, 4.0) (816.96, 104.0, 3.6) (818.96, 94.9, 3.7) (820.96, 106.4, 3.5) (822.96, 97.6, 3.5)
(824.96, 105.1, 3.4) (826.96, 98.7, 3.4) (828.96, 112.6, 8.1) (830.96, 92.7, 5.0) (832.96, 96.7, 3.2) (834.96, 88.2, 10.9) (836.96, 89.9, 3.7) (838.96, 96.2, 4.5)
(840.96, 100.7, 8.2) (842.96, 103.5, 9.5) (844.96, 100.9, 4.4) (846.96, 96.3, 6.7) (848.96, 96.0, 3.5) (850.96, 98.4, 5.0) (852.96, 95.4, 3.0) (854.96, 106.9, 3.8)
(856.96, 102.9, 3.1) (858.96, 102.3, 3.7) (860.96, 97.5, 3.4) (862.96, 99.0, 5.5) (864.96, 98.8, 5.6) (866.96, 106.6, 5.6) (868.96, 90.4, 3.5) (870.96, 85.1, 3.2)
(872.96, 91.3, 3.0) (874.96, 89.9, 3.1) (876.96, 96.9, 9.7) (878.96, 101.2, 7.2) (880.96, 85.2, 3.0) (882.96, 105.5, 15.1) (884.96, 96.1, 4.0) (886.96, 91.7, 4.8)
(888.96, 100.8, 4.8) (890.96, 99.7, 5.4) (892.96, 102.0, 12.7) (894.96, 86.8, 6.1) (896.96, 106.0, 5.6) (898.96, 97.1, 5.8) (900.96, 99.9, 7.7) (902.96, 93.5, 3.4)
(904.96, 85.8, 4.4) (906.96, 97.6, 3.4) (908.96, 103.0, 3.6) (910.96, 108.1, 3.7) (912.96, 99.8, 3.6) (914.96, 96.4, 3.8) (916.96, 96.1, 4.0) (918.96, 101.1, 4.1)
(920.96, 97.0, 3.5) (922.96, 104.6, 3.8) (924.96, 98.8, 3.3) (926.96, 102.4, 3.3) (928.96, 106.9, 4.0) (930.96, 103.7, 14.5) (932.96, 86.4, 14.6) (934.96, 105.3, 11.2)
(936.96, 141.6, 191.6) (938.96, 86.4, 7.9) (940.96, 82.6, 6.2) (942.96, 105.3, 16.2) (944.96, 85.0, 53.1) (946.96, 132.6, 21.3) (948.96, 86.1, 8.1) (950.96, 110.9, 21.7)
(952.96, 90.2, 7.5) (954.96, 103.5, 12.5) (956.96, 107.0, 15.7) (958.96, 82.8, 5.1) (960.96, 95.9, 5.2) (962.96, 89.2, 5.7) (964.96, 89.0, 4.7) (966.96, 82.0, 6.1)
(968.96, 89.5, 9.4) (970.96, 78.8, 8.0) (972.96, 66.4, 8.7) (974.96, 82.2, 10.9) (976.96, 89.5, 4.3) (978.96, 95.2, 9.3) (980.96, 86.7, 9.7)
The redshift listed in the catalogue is 0.22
